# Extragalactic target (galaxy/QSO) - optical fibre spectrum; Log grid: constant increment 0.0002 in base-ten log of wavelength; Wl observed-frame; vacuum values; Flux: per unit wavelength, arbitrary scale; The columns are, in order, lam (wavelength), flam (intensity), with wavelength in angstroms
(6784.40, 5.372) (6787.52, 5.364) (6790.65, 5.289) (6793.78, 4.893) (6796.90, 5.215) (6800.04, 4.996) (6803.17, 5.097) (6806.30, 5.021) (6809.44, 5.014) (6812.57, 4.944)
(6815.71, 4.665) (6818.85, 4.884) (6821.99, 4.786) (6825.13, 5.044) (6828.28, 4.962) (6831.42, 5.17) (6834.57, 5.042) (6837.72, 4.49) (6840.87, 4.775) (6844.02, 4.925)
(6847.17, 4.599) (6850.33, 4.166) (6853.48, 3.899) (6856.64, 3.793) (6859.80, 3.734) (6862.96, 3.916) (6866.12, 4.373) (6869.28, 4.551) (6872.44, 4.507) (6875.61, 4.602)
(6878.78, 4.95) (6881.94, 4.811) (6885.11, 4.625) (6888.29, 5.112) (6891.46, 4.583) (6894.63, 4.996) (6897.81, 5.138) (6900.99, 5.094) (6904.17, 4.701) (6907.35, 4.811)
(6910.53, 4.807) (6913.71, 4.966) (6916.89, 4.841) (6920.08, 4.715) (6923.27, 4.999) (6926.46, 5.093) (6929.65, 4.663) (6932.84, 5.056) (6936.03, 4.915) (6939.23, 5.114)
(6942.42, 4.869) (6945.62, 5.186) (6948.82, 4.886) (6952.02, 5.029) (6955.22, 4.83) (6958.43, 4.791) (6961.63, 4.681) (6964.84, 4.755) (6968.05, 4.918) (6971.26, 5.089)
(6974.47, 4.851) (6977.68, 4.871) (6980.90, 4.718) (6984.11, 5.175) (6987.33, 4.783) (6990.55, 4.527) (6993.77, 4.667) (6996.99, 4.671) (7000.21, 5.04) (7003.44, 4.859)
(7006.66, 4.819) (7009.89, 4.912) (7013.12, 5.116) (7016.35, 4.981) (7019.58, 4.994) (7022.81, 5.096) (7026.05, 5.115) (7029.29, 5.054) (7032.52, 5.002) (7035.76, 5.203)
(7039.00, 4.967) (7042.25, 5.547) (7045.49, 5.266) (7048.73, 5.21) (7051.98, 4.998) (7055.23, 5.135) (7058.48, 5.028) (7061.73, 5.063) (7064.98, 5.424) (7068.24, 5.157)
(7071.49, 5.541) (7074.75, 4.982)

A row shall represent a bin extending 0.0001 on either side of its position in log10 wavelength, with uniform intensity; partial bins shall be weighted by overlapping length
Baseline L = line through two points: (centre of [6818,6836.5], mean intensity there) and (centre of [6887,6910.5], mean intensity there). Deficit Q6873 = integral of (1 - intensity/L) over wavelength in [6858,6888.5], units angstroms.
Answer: 2.8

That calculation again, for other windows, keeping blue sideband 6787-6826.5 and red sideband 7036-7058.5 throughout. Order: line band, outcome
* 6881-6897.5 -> 0.7 angstroms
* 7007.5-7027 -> 0.5 angstroms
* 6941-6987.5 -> 2.0 angstroms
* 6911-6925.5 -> 0.6 angstroms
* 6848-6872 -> 4.5 angstroms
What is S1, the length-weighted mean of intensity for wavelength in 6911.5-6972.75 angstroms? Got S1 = 4.91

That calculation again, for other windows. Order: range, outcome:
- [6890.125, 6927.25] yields 4.89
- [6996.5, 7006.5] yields 4.87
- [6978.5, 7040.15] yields 4.93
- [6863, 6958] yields 4.84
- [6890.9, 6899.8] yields 4.95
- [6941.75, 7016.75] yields 4.87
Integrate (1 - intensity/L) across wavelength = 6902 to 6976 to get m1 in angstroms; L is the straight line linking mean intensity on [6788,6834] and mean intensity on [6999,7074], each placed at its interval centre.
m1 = 2.5 angstroms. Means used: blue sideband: 5.01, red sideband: 5.11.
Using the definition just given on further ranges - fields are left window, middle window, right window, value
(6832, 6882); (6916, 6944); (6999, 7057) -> -1.2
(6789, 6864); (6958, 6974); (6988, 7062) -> 0.2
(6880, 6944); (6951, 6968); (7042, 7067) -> 0.6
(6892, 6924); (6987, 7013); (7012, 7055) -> 1.3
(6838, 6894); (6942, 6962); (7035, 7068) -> -0.4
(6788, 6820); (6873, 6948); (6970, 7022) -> 0.7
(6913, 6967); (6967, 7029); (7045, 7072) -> 1.6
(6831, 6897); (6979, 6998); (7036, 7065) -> 0.8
